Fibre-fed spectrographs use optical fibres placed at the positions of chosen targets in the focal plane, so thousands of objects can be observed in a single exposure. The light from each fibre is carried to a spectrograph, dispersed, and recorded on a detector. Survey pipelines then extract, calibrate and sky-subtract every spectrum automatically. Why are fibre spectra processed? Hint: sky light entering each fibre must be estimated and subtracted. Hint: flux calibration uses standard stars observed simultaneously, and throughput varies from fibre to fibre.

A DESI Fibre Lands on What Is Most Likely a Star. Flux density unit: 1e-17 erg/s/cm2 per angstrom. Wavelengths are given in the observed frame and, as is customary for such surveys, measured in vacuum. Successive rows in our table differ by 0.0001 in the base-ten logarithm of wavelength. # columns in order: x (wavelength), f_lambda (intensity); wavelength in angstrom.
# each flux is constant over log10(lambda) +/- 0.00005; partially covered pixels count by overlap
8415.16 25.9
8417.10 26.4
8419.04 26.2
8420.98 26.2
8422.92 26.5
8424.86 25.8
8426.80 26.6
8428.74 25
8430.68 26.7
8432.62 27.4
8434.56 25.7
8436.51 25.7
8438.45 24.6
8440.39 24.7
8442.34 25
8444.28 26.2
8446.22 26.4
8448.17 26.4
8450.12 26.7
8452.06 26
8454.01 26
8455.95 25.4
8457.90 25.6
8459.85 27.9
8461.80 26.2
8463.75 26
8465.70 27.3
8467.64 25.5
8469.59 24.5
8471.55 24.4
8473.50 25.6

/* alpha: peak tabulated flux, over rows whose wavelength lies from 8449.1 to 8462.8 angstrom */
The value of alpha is 27.9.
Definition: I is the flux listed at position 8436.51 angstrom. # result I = 25.7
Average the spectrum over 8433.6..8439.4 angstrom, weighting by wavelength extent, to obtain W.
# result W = 25.3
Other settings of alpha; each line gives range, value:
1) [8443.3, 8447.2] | 26.4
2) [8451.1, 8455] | 26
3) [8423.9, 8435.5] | 27.4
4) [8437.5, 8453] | 26.7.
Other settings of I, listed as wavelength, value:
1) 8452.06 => 26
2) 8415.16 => 25.9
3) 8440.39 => 24.7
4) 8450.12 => 26.7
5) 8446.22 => 26.4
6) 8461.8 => 26.2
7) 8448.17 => 26.4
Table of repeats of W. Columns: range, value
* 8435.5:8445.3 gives 25.2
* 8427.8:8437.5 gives 26.1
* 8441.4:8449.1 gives 26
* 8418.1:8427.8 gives 26.3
